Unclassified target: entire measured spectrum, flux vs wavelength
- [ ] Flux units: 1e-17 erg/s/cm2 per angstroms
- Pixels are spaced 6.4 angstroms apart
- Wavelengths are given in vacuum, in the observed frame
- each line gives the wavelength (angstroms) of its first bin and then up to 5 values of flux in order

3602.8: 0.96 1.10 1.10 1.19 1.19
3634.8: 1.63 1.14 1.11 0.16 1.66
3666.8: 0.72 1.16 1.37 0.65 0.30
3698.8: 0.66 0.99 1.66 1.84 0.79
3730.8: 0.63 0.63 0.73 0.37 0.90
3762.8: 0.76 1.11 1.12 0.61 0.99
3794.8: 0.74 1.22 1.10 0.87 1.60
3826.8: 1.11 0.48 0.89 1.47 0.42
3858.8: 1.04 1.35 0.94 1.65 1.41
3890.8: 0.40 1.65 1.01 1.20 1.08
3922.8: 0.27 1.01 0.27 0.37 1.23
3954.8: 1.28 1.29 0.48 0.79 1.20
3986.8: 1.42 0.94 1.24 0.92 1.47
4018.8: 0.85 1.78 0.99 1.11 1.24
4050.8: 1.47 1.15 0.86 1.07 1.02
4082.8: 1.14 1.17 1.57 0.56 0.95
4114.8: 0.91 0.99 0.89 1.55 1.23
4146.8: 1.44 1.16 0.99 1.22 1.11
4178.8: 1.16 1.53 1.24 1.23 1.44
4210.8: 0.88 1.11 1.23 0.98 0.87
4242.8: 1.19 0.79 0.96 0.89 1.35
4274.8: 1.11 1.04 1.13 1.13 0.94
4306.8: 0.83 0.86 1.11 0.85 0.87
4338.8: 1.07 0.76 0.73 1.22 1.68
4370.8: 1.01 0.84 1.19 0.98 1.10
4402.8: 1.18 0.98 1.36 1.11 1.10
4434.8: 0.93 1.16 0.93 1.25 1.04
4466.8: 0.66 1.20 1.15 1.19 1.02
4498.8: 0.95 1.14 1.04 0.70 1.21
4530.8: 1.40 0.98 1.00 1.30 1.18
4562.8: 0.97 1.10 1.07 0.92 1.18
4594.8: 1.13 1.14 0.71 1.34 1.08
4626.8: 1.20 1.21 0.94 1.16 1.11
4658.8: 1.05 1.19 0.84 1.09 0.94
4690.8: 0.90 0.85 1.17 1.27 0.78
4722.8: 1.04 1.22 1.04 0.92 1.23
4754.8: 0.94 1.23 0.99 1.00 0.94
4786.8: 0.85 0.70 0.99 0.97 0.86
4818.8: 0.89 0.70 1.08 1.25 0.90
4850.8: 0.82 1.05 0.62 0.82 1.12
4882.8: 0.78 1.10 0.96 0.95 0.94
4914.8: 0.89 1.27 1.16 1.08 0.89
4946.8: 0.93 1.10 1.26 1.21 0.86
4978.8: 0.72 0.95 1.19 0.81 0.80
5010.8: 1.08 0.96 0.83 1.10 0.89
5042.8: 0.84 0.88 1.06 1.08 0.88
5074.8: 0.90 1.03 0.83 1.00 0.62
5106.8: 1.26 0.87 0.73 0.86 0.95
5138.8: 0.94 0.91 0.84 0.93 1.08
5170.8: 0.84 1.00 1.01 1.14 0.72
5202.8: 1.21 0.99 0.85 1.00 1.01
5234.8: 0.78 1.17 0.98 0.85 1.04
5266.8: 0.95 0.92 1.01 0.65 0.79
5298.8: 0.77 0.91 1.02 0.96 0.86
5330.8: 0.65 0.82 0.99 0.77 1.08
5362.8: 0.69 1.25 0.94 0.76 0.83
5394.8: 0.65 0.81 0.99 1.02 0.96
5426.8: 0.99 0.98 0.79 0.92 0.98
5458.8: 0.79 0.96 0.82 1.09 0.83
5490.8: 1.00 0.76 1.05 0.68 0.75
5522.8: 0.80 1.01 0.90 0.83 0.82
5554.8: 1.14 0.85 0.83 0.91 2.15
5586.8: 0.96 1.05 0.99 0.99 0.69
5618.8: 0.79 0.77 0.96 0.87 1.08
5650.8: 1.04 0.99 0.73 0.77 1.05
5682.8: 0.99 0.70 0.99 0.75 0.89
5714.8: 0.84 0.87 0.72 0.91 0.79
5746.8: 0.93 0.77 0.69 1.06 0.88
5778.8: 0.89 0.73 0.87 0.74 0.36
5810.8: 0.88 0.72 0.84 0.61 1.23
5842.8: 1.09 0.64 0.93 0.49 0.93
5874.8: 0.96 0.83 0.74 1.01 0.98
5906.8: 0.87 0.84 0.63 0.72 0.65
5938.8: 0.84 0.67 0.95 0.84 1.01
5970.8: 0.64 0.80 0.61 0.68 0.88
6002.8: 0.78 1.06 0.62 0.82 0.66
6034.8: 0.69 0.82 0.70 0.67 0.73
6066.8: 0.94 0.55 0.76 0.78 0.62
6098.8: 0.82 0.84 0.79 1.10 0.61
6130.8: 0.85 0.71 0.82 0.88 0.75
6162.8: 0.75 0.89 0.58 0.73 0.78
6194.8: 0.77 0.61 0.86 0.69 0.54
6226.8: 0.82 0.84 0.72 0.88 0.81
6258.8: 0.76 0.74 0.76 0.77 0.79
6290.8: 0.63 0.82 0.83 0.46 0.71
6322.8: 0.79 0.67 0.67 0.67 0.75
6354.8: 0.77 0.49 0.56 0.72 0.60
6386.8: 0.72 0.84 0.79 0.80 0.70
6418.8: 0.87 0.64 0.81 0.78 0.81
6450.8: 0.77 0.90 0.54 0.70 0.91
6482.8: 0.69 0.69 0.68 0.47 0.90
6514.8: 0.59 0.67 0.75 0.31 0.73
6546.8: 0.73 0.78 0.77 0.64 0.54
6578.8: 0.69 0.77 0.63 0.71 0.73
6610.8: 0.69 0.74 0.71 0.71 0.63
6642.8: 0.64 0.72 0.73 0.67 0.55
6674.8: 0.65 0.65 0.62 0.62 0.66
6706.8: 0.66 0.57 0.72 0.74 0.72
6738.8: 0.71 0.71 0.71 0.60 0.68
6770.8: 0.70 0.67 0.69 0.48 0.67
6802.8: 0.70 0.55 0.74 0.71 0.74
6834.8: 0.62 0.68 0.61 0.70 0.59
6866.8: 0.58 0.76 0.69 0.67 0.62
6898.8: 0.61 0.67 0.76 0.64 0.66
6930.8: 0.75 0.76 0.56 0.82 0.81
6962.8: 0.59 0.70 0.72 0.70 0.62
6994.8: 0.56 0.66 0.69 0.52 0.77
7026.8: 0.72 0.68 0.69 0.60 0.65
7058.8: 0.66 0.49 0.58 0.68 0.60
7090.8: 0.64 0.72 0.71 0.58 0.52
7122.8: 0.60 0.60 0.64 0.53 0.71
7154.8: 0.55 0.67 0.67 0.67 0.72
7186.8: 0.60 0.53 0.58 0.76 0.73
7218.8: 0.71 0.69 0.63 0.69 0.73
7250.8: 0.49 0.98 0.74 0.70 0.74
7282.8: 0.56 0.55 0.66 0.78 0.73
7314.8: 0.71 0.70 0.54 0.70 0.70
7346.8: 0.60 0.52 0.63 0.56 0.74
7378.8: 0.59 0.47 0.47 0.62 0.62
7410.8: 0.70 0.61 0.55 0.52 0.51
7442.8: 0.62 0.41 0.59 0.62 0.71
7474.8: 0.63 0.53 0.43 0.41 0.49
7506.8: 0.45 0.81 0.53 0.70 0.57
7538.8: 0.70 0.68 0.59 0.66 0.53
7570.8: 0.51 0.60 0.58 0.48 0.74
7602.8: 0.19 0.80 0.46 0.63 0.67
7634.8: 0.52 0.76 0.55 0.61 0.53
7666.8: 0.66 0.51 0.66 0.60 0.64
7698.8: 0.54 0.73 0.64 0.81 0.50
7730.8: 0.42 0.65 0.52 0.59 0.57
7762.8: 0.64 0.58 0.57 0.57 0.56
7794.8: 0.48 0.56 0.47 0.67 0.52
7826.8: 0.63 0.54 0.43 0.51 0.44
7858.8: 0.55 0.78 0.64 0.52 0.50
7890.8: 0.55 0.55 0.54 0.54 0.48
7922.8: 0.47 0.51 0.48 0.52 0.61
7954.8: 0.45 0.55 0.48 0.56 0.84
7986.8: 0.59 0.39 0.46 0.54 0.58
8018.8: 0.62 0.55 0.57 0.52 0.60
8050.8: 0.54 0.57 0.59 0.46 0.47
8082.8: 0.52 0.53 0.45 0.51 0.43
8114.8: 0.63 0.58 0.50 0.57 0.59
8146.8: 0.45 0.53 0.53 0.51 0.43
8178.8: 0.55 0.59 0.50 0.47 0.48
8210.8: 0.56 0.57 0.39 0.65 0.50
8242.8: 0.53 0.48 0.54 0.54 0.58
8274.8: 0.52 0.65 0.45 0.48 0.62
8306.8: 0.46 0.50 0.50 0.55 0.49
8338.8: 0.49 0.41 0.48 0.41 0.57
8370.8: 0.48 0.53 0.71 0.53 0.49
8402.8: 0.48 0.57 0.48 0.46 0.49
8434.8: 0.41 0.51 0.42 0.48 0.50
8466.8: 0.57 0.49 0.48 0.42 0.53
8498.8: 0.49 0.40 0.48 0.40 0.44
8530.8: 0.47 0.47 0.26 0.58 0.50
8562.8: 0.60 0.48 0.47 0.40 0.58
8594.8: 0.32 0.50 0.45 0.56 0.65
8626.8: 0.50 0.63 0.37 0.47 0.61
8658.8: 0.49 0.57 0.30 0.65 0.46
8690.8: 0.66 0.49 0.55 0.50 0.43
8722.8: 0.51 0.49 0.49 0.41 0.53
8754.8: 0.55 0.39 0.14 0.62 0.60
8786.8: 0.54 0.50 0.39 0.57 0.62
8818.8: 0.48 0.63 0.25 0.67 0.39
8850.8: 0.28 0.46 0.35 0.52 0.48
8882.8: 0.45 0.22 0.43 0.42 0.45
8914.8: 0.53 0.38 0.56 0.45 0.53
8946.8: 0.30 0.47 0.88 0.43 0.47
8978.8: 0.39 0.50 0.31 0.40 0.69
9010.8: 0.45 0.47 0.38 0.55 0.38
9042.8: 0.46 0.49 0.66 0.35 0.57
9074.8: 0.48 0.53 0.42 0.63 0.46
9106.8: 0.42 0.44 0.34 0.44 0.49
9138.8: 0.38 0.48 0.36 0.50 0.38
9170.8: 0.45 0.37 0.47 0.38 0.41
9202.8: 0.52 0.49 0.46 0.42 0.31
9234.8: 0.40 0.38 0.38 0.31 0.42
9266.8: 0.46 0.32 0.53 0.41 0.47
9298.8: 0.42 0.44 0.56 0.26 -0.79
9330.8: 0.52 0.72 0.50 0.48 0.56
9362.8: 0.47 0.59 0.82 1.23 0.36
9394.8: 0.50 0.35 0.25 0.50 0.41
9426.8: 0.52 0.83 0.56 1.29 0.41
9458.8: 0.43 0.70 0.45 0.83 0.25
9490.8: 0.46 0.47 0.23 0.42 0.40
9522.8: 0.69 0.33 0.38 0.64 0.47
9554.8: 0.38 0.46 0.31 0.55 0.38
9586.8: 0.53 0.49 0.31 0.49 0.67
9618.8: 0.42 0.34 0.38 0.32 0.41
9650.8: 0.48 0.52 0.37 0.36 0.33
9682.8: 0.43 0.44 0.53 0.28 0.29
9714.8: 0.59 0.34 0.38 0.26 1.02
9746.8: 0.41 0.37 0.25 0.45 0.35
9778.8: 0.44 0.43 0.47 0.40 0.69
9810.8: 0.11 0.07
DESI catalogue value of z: 0.00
